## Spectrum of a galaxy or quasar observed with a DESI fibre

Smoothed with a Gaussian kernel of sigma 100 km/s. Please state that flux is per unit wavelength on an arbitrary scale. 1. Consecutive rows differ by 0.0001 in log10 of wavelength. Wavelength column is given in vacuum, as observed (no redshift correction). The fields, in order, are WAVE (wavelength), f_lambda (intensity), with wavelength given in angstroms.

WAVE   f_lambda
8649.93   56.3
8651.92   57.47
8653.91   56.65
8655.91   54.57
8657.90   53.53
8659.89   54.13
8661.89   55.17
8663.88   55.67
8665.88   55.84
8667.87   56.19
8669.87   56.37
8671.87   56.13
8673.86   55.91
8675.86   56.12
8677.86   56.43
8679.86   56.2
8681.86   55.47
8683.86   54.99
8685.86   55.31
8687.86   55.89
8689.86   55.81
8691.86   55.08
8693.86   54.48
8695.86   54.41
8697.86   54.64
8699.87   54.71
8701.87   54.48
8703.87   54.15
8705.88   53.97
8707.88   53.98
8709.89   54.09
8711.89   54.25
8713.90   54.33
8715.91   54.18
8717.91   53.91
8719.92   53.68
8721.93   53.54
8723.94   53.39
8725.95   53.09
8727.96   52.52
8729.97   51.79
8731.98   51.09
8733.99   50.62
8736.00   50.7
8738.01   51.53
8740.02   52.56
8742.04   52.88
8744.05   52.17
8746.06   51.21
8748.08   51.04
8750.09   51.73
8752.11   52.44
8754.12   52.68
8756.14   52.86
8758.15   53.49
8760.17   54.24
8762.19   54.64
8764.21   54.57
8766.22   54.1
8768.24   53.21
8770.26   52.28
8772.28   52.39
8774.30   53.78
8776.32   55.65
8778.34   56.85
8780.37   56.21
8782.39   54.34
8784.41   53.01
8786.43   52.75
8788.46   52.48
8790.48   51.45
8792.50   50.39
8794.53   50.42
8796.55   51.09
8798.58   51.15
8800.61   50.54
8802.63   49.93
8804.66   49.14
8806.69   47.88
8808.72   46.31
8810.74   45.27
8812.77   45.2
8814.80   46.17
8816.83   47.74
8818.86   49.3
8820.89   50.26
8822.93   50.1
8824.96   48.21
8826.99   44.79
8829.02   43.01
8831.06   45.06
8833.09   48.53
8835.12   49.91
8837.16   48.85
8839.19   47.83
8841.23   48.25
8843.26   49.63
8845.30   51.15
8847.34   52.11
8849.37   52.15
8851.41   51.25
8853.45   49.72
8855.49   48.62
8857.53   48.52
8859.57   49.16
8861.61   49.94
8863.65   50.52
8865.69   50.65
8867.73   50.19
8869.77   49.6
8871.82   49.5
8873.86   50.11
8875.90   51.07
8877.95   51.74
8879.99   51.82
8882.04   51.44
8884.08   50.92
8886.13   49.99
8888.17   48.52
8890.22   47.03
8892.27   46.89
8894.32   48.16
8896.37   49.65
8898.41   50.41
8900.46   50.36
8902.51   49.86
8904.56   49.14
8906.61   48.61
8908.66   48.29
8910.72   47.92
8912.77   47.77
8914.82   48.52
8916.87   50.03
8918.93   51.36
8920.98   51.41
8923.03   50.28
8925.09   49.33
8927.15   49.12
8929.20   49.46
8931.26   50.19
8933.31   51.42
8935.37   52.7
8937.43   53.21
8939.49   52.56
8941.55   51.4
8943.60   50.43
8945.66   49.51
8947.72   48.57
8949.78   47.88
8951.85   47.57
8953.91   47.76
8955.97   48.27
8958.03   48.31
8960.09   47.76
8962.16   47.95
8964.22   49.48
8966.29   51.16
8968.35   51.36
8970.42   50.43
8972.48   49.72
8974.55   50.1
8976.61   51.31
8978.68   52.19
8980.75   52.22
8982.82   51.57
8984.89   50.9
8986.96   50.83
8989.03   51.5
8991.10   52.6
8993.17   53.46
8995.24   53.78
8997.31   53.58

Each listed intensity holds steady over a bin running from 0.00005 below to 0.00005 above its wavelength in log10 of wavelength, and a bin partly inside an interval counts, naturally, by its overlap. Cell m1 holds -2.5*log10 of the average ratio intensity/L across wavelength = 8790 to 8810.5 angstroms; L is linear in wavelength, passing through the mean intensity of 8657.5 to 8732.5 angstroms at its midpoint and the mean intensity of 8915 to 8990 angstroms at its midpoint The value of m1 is 0.07 mag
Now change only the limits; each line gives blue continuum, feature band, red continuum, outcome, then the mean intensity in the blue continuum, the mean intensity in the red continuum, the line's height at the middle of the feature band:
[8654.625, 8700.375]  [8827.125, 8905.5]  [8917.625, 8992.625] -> 0.053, 55.4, 50.3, 51.9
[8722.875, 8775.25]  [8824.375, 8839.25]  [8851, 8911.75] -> 0.084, 52.6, 49.6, 50.7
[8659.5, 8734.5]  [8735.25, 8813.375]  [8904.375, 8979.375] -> 0.023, 54.5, 49.8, 53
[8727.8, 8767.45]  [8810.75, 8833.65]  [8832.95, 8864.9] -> 0.078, 52.5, 49.8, 50.5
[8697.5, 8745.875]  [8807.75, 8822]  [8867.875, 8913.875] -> 0.087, 53.1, 49.5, 51.1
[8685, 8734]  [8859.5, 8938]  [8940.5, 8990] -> 0.023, 54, 49.9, 51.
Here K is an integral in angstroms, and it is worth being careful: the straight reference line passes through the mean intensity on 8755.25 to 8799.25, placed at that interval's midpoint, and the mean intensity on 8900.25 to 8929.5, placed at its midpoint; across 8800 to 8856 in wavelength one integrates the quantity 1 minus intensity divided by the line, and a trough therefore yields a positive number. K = 3.7 angstroms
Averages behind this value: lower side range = 53.3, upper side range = 49.4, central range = 48.4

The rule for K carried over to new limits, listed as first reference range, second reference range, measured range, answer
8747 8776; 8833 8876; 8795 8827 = 1.8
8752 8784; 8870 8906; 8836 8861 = 0.7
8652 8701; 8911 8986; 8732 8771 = 1.0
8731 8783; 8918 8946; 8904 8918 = 0.7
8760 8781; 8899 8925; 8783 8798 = 0.5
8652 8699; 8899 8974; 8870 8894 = 0.5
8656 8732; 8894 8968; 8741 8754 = 0.4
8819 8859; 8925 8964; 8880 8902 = -0.1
